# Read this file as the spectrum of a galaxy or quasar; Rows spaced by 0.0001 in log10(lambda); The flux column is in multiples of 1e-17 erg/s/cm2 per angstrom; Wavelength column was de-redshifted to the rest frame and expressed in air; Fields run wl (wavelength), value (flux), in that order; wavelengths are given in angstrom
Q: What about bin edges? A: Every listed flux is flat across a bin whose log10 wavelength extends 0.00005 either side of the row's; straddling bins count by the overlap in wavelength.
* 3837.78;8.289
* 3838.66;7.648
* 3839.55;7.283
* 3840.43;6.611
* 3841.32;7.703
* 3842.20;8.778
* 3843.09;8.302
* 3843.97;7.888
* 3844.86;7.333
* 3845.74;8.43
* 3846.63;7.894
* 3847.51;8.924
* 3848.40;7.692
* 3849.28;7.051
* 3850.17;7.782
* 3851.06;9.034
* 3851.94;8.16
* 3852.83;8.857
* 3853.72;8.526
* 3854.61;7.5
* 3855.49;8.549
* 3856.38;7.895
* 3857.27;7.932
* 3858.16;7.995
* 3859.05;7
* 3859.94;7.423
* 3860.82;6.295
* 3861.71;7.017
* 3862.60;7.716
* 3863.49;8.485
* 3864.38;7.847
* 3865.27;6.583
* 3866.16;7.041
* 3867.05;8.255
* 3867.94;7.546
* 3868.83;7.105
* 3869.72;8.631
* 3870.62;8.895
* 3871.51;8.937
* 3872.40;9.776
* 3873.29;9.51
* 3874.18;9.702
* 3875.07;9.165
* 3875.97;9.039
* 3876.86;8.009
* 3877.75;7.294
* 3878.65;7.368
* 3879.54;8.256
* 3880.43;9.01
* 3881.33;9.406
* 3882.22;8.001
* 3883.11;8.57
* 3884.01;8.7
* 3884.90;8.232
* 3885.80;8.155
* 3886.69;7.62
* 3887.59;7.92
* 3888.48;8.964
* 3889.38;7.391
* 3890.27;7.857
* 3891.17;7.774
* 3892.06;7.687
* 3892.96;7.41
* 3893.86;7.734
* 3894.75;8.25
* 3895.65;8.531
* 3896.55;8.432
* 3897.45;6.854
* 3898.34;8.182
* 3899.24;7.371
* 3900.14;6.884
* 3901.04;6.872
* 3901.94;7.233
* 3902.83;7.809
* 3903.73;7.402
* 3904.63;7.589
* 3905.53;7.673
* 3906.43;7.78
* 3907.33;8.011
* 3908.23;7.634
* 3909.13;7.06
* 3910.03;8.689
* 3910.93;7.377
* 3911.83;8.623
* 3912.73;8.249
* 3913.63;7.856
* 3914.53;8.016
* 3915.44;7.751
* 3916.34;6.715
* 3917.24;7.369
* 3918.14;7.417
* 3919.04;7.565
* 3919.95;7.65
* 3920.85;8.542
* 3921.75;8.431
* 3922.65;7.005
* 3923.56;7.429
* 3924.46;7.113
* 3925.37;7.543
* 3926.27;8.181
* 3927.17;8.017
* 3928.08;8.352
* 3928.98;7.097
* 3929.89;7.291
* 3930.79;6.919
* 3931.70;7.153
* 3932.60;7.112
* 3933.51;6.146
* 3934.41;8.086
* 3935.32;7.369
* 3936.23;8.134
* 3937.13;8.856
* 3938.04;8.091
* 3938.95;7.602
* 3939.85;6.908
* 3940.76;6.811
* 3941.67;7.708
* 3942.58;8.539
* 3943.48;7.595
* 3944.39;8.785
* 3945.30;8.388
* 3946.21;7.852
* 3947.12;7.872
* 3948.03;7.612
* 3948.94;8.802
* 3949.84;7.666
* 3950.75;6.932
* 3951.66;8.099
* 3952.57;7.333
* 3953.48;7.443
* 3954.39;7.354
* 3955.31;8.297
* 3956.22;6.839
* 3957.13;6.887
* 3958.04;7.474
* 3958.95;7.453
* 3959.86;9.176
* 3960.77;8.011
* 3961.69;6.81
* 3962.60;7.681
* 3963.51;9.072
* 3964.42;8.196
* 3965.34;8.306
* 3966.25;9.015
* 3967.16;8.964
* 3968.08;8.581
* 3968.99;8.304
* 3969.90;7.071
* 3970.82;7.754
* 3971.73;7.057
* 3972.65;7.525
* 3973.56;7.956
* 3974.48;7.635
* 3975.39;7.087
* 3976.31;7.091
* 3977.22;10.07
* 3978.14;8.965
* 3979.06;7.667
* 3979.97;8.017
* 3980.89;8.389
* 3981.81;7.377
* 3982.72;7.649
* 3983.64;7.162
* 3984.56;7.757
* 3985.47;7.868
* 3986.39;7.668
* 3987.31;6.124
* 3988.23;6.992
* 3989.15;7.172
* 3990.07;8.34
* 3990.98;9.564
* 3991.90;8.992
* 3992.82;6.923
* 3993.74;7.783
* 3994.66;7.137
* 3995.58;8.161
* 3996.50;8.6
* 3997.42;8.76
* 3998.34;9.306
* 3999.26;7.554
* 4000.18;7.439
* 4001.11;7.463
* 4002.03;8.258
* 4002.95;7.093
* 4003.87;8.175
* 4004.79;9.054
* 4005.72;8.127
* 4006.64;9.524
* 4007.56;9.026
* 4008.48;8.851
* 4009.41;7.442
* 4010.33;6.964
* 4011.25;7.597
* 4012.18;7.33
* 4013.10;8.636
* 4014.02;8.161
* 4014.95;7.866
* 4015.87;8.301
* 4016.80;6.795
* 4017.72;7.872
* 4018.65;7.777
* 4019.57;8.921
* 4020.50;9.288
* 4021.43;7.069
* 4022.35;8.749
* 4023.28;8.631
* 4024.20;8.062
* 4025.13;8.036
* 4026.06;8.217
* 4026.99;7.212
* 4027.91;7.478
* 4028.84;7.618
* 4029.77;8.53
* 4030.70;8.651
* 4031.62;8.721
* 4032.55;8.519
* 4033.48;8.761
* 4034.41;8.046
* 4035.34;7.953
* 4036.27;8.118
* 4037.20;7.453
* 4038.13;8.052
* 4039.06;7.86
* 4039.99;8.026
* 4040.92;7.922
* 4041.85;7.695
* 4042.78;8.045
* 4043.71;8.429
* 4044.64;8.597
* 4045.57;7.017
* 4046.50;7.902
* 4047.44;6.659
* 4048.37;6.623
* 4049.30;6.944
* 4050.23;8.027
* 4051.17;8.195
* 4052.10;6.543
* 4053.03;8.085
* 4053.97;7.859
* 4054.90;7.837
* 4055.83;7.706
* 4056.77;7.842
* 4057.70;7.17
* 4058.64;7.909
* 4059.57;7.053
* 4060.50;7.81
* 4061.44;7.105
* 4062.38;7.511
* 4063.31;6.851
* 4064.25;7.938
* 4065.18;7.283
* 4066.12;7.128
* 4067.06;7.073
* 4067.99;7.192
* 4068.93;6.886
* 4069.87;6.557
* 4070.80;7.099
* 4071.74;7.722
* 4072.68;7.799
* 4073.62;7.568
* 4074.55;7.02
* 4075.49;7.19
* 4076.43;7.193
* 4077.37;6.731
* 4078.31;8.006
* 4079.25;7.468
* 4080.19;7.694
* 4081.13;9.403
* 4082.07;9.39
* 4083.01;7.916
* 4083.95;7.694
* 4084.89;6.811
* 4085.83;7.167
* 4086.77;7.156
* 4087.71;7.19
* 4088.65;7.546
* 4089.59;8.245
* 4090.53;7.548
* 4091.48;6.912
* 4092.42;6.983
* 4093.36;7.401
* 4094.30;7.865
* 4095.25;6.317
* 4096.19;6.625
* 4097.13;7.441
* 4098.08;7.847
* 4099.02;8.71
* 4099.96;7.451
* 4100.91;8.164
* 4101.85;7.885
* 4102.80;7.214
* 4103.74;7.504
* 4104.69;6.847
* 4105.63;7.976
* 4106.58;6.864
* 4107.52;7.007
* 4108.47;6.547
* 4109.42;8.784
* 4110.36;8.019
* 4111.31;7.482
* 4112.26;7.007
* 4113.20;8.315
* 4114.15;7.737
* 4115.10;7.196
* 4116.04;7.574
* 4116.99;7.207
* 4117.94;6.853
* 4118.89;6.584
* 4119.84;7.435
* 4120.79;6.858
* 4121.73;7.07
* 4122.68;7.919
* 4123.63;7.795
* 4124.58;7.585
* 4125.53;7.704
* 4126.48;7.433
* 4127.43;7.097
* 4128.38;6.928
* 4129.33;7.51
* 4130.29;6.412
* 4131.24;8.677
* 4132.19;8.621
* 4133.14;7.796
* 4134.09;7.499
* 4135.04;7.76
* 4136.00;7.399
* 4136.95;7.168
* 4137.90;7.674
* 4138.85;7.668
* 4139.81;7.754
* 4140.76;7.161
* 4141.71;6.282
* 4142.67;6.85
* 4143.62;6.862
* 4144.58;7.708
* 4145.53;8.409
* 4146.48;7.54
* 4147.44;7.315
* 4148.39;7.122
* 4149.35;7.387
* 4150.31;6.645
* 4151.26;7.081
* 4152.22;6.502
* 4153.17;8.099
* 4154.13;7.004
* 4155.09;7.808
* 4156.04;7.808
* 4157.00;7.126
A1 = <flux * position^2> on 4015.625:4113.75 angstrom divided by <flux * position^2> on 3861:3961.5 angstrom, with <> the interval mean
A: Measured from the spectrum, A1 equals 1.05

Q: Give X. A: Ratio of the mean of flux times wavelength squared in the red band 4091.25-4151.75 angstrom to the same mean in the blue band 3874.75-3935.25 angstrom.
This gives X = 1.1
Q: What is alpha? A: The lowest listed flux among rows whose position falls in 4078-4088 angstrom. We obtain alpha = 6.811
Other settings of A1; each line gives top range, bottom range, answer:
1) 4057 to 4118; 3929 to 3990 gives 1.03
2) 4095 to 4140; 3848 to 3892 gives 1.04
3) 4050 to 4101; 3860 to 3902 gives 1.03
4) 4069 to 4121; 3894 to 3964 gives 1.05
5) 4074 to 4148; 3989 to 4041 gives 0.97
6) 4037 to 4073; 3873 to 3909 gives 1.02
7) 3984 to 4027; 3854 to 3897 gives 1.06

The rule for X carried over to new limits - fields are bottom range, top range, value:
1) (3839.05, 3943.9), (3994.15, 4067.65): 1.08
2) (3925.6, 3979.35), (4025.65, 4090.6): 1.03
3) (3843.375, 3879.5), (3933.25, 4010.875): 1.04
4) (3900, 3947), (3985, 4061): 1.09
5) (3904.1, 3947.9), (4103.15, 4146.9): 1.07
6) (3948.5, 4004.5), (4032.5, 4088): 1.01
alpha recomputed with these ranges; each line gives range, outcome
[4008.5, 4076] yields 6.543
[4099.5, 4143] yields 6.282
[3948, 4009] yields 6.124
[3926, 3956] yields 6.146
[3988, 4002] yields 6.923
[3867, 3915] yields 6.854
